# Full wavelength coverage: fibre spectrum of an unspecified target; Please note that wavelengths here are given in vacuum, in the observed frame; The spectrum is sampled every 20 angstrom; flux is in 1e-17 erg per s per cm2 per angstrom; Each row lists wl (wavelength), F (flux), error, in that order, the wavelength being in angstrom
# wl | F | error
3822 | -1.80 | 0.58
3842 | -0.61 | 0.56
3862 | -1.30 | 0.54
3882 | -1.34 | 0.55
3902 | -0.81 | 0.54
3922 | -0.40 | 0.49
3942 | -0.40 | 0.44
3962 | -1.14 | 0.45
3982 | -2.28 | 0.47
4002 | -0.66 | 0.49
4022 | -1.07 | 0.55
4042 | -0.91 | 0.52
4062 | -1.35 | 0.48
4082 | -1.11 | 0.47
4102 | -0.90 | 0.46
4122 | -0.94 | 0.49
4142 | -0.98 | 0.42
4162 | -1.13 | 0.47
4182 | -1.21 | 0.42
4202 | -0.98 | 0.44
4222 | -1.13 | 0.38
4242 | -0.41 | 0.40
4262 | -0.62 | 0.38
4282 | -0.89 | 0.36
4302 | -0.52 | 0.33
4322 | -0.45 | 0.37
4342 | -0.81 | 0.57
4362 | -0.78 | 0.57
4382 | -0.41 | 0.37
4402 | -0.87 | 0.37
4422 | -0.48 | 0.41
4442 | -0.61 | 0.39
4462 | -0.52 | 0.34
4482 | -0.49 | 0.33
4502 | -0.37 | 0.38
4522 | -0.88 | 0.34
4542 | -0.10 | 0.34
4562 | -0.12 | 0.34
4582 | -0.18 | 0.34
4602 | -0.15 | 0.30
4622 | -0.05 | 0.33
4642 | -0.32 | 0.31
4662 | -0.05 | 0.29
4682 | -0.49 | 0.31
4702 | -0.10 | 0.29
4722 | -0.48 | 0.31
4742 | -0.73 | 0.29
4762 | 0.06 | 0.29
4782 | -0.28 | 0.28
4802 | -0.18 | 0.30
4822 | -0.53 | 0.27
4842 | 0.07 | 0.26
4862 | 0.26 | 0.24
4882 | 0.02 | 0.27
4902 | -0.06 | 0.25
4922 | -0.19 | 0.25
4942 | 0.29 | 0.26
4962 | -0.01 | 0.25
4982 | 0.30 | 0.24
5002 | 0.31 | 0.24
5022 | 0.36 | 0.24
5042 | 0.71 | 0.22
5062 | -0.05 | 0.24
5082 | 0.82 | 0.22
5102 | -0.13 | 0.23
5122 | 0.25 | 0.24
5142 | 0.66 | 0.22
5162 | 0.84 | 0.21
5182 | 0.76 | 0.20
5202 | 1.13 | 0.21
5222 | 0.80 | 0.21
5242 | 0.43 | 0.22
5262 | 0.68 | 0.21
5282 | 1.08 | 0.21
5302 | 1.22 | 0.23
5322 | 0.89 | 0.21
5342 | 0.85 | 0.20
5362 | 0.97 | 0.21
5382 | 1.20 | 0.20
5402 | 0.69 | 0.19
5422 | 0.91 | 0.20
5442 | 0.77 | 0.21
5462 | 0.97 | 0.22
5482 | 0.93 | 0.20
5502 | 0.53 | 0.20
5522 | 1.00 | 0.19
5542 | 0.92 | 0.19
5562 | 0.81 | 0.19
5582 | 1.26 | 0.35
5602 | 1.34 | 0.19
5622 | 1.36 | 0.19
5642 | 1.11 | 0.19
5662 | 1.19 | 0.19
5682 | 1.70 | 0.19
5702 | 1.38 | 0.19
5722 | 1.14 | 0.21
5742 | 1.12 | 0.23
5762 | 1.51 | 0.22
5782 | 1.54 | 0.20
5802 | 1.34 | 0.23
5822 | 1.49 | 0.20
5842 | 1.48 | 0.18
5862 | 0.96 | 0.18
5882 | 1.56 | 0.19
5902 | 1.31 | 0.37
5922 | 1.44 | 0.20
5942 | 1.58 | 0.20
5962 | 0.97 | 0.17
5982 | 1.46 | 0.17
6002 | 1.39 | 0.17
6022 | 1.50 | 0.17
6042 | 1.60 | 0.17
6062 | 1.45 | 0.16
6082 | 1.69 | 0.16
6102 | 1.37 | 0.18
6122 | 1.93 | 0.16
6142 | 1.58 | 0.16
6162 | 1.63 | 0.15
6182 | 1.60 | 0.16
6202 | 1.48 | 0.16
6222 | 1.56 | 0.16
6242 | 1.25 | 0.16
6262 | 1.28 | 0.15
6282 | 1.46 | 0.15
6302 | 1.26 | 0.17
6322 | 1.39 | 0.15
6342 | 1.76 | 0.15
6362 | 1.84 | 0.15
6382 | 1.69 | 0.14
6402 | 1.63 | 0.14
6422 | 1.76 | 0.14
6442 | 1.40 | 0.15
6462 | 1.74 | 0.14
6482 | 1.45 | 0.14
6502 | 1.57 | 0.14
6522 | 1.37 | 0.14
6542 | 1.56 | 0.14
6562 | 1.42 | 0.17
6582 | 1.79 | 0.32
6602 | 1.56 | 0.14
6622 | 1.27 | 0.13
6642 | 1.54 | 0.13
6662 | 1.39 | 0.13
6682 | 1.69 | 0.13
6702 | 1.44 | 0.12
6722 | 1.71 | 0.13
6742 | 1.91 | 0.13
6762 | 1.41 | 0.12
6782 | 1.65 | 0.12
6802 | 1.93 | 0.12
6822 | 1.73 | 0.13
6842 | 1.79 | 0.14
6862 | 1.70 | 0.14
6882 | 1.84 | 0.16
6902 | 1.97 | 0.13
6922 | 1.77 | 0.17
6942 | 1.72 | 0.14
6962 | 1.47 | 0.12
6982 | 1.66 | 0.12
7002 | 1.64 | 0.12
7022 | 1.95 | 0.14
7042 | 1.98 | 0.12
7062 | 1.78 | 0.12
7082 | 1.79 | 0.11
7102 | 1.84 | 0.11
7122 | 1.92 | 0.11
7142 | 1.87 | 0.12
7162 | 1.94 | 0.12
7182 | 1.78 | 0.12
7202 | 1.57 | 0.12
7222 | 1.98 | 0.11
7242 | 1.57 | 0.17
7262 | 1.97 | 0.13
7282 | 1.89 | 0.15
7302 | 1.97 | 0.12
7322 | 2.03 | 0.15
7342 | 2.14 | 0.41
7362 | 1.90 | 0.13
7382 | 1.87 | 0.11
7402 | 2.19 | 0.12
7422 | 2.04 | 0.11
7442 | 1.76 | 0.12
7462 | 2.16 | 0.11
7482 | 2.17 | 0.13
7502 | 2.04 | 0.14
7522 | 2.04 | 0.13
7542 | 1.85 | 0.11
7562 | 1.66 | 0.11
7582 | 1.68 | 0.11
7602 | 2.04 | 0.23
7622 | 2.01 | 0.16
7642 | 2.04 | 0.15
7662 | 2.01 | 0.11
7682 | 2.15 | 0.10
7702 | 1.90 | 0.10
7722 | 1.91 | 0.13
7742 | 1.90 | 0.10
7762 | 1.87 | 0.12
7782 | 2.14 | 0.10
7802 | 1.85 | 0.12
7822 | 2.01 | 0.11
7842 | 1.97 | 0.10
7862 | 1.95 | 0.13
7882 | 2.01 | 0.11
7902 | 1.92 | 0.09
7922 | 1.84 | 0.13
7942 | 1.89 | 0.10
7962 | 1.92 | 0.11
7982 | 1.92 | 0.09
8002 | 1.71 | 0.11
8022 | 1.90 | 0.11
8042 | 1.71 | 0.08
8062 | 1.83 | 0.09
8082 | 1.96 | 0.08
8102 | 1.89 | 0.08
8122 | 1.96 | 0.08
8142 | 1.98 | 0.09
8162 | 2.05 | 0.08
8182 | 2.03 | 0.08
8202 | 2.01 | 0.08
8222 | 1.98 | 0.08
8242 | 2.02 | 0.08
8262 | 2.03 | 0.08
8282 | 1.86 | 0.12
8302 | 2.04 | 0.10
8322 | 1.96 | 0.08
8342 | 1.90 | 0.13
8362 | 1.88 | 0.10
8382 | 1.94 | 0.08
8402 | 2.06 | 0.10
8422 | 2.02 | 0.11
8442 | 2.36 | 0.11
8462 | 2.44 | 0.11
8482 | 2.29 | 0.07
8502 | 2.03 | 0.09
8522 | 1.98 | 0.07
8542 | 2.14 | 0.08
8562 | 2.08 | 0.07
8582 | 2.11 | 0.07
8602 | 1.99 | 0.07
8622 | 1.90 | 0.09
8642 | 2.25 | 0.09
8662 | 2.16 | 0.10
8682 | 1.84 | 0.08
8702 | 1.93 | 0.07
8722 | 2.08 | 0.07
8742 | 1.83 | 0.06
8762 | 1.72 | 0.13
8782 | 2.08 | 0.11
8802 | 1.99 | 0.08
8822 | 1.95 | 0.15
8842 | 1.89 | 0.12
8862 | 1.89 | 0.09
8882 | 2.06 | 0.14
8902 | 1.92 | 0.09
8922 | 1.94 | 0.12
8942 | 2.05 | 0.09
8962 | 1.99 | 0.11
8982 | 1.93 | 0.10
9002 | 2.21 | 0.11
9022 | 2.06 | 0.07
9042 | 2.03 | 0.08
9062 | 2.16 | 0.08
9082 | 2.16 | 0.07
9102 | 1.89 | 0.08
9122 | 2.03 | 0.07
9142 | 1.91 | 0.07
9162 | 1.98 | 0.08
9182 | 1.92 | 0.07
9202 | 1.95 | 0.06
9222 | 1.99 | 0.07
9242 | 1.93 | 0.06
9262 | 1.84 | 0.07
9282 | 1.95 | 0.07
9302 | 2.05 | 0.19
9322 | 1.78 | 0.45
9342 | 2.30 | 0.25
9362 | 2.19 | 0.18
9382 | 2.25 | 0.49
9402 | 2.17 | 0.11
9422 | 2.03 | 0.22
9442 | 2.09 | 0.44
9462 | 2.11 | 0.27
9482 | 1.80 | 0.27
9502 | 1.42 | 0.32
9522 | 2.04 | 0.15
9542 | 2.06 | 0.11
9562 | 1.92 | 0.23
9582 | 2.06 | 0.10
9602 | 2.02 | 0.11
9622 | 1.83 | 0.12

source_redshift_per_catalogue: 0.29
